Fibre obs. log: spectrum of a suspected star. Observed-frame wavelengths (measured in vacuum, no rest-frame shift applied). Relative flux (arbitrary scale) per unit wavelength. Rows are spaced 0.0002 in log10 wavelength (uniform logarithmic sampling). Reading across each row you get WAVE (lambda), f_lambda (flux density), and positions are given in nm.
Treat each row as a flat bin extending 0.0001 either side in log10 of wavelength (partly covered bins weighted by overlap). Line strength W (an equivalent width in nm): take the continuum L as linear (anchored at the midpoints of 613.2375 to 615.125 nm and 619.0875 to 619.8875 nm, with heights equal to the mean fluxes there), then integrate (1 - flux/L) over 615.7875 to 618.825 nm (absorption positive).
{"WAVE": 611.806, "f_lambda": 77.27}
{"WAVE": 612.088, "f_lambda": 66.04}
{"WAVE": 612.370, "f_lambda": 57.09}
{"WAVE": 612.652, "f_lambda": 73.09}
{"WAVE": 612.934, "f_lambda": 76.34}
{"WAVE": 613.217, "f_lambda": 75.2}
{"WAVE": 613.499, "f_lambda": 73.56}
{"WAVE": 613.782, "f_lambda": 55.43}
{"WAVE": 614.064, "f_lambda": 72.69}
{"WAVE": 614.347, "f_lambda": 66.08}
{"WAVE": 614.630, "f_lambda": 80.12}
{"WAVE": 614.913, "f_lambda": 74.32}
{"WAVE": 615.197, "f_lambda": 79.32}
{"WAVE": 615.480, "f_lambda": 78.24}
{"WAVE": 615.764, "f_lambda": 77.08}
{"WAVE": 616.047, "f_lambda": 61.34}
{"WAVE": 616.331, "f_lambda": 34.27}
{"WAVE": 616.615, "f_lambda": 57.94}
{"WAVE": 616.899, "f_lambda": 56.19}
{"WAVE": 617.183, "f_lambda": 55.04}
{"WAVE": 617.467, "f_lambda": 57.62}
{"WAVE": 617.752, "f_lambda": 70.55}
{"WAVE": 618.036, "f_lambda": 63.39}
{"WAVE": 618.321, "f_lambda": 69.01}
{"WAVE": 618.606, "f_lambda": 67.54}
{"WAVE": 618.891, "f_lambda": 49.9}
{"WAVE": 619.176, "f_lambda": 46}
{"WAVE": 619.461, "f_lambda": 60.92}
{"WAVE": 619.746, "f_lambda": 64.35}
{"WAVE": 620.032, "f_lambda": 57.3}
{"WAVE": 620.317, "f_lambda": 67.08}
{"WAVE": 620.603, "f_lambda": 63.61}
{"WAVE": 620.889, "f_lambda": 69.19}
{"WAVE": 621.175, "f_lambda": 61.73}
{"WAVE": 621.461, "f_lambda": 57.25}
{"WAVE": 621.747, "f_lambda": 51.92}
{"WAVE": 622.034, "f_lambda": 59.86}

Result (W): 0.16 nm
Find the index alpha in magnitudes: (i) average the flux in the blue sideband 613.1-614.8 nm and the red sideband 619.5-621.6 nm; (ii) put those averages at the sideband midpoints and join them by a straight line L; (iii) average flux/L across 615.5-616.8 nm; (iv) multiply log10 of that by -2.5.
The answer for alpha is 0.15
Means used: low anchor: 70.5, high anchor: 62.8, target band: 59.5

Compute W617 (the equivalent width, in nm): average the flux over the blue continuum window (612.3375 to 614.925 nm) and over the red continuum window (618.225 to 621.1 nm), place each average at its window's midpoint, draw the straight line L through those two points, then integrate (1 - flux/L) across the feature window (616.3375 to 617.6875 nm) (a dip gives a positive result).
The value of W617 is 0.21 nm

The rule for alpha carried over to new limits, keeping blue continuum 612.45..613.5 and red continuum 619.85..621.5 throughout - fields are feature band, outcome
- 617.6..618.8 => 0.00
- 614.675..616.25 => -0.04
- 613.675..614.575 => 0.09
